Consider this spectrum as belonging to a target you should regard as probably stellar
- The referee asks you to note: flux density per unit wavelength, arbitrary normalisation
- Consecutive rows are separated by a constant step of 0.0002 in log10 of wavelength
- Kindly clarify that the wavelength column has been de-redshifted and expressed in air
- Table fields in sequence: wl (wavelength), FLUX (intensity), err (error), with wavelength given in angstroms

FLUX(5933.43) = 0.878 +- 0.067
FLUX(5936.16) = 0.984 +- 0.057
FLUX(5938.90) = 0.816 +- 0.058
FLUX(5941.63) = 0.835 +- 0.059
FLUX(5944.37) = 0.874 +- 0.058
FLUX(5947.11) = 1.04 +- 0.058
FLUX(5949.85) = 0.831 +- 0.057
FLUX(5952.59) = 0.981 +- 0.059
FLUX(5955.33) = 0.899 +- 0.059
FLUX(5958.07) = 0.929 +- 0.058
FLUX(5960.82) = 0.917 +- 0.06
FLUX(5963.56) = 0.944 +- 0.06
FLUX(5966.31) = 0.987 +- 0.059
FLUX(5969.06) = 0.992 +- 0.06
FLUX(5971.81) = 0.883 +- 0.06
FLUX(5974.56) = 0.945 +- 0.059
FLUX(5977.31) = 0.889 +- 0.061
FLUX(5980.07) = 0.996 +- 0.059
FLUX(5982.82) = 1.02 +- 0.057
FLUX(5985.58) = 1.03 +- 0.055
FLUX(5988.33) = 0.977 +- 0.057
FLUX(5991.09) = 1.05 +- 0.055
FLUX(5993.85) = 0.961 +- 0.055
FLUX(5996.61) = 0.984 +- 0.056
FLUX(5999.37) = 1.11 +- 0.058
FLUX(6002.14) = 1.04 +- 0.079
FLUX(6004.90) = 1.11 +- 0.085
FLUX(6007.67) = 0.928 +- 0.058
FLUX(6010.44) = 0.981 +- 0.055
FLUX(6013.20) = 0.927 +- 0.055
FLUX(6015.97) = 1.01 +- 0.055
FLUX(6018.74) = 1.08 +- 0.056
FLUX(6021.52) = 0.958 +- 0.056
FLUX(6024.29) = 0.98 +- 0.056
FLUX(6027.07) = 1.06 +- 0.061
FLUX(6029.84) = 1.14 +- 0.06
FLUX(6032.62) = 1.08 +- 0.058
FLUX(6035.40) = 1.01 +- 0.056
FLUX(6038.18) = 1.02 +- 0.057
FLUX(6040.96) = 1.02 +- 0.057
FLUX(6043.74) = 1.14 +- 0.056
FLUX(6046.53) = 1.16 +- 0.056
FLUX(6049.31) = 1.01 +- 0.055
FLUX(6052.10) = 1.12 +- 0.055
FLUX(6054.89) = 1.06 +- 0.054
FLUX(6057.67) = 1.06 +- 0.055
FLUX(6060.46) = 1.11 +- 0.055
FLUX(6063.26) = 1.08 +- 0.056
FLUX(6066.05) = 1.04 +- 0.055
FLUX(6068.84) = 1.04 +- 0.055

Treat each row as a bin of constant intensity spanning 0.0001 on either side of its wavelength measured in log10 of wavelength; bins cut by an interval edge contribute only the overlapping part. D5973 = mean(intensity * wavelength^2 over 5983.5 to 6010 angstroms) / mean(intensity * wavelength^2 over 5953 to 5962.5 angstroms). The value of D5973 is 1.12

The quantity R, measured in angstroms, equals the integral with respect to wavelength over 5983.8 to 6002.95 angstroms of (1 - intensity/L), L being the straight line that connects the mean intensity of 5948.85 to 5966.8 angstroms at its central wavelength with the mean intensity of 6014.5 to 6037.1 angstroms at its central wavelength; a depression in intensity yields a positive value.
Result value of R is -0.7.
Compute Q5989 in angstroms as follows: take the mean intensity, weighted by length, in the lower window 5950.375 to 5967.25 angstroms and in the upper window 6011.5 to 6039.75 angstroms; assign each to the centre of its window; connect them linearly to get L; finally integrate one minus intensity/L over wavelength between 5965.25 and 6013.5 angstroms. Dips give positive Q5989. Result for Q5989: -0.67 angstroms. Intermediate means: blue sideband 0.936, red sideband 1.03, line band 0.991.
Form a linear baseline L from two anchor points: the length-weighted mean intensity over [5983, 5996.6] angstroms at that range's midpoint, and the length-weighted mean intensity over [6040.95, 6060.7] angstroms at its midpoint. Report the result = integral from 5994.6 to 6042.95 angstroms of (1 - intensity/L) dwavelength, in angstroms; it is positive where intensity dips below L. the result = 0.8 angstroms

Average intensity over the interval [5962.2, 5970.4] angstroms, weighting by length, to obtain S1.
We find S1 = 0.974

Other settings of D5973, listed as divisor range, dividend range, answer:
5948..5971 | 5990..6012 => 1.10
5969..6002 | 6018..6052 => 1.09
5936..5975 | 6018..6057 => 1.18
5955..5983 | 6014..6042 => 1.12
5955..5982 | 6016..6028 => 1.10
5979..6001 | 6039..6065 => 1.09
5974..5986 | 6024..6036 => 1.11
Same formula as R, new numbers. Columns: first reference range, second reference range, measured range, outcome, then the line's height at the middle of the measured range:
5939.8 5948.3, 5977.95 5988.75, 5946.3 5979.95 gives 0.55 angstroms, 0.953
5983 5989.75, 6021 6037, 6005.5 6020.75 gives 0.57 angstroms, 1.03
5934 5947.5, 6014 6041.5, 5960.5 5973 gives -0.12 angstroms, 0.939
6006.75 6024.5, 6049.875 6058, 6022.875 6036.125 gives -0.52 angstroms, 1.02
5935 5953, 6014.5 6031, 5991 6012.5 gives -0.33 angstroms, 1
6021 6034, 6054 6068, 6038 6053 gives -0.30 angstroms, 1.06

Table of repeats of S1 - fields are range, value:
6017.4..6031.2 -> 1.04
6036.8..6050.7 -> 1.07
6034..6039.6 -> 1.02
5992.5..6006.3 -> 1.04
